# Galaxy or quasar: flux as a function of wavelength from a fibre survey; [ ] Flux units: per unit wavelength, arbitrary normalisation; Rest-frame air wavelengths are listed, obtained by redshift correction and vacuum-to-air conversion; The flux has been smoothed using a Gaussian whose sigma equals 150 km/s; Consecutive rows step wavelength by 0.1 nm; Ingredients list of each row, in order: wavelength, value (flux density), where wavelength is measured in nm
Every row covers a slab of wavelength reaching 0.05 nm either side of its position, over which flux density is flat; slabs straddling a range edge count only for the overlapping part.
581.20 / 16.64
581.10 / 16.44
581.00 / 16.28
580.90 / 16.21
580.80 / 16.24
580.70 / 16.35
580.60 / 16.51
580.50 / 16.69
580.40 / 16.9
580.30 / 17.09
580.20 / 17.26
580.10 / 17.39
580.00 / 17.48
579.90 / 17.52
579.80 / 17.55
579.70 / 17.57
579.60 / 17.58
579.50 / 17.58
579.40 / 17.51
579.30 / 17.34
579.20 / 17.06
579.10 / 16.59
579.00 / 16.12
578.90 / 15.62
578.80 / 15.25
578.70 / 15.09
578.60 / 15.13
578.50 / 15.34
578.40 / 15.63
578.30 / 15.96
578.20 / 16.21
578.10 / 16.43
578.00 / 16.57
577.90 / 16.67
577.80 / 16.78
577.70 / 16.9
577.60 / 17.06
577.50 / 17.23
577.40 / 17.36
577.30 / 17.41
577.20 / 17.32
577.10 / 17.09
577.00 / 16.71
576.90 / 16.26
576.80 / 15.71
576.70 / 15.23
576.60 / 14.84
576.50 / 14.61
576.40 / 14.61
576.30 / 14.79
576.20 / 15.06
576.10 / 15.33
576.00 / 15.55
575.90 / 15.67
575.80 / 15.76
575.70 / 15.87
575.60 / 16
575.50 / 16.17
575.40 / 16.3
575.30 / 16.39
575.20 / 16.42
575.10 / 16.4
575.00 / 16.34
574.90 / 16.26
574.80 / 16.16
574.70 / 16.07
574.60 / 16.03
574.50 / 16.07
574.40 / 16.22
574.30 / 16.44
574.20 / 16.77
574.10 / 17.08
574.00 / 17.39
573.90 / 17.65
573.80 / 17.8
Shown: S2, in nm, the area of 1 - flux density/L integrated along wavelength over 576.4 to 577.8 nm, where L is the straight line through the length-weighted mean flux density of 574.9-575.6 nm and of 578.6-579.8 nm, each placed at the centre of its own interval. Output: 0.01 nm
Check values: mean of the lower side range 16.3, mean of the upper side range 16.6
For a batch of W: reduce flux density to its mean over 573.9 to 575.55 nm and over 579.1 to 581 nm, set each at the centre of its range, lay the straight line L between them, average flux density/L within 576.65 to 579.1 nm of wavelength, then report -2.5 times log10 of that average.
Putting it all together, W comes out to 0.03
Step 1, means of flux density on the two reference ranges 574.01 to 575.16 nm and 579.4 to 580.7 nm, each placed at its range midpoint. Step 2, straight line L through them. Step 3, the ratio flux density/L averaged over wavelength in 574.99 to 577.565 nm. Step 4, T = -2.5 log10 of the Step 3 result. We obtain 0.04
